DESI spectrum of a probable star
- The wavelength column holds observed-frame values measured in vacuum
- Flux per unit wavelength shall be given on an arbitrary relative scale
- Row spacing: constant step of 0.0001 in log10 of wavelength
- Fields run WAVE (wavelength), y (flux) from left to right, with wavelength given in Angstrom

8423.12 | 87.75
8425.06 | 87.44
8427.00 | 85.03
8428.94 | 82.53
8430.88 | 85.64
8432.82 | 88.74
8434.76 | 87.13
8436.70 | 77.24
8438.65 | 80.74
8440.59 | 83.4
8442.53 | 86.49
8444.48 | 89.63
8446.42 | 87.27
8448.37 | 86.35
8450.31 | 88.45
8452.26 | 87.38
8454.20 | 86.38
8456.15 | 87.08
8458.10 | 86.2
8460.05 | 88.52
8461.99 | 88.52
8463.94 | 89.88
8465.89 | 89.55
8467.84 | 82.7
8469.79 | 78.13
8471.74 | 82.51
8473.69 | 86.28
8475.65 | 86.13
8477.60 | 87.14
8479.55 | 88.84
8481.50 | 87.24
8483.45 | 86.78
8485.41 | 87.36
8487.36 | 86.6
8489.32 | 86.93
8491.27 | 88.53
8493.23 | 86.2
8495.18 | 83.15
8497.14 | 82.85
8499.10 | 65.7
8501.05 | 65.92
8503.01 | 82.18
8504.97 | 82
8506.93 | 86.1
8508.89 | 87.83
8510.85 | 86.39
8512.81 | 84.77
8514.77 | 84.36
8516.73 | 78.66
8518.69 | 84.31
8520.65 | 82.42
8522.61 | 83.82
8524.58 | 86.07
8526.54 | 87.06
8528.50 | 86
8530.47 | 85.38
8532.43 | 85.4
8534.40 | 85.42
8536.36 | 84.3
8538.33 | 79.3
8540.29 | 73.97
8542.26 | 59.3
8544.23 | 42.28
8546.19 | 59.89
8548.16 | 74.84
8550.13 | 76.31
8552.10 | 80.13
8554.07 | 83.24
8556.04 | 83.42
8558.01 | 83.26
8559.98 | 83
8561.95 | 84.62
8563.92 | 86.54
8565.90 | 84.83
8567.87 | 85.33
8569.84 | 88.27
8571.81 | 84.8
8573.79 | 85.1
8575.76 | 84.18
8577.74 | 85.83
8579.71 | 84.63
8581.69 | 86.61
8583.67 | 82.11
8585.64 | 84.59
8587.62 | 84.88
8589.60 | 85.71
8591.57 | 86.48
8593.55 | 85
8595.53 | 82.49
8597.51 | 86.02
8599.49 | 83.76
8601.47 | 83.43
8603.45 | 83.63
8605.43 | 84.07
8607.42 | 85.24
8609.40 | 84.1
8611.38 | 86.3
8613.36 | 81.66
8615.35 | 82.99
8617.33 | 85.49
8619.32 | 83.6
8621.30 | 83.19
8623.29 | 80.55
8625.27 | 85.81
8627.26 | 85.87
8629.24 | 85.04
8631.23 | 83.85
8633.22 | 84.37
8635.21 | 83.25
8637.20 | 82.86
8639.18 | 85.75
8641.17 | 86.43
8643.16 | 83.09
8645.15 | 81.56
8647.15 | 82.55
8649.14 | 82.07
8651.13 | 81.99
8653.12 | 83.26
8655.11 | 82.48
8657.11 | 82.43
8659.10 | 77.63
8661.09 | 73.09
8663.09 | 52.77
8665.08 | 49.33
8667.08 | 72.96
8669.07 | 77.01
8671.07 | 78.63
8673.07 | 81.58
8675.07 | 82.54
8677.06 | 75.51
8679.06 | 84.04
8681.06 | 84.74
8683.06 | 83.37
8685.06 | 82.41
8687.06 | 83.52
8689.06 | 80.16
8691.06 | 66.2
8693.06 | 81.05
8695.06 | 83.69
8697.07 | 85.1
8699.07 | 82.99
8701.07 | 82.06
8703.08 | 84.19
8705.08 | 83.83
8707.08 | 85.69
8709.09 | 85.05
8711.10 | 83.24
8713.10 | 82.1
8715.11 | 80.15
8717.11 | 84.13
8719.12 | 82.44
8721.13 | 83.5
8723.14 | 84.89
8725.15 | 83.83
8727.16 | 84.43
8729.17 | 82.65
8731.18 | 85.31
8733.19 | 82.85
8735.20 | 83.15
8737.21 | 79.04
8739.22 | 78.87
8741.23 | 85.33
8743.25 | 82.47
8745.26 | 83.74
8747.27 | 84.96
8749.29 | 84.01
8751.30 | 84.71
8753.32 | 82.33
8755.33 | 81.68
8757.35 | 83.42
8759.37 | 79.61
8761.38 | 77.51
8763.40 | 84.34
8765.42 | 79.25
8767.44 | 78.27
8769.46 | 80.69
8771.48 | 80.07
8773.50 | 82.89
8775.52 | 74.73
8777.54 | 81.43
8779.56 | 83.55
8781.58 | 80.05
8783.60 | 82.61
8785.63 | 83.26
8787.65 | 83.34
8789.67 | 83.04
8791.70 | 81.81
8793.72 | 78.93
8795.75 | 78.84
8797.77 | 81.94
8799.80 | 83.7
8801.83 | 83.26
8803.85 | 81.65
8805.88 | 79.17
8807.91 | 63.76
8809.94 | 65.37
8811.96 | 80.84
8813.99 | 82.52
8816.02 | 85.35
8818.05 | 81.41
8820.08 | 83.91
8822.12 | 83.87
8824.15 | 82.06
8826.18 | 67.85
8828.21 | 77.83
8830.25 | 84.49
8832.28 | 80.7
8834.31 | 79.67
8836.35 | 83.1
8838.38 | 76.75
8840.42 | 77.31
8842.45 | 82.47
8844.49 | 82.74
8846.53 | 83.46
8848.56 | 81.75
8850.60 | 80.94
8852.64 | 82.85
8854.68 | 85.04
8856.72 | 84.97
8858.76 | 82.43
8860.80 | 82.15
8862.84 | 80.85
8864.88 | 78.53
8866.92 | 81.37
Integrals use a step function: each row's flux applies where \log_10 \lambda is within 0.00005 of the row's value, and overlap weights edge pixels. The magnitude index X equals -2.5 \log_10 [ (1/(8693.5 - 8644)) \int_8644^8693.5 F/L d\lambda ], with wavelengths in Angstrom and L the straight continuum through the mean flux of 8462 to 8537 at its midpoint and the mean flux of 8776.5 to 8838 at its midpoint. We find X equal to 0.06 mag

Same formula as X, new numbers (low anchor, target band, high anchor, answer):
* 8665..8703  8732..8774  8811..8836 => -0.02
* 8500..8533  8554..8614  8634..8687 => -0.04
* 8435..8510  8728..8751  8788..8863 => -0.02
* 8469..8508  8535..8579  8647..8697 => 0.03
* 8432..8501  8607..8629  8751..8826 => -0.01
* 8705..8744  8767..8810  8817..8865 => 0.03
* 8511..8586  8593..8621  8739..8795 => -0.04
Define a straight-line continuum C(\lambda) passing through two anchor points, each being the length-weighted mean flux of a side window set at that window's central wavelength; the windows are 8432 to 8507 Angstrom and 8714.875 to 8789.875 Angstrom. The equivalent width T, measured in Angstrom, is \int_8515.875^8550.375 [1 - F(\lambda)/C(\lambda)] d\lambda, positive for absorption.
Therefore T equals 2.8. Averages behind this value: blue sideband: 84.8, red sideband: 82.2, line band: 77.5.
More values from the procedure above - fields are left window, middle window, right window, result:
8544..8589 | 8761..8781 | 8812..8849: 0.18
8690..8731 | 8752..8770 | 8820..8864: 0.26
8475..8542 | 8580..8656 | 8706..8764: -0.76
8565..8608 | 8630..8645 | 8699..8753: 0.04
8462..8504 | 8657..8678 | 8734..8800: 2.49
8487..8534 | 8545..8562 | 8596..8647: 1.14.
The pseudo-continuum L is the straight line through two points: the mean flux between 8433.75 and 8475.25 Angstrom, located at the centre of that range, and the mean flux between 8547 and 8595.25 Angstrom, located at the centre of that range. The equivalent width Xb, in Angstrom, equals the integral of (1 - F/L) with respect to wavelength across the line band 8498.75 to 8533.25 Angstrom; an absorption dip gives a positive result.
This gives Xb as 0.79 Angstrom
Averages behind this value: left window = 85.7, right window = 83.8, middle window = 82.8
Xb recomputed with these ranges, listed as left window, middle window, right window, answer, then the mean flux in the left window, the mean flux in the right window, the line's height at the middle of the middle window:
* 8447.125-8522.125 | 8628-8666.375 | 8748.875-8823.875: 1.6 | 84.6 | 80.7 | 82.5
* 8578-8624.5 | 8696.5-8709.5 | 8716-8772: -0.2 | 84.2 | 82.4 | 82.9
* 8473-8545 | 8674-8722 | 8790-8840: -1.0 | 82.1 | 79.5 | 80.5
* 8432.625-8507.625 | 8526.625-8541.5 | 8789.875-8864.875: 0.2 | 84.8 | 80.4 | 84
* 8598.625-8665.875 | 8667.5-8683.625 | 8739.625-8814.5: 0.1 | 81.4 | 80.8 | 81.2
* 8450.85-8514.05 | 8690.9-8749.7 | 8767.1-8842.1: -1.2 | 84.8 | 80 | 81.3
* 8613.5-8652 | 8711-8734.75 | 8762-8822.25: -0.4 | 83.7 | 80.4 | 81.8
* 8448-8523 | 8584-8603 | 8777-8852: -0.3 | 84.6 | 80.4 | 83.2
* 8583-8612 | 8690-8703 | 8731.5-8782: 0.4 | 84.5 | 81.6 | 82.7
